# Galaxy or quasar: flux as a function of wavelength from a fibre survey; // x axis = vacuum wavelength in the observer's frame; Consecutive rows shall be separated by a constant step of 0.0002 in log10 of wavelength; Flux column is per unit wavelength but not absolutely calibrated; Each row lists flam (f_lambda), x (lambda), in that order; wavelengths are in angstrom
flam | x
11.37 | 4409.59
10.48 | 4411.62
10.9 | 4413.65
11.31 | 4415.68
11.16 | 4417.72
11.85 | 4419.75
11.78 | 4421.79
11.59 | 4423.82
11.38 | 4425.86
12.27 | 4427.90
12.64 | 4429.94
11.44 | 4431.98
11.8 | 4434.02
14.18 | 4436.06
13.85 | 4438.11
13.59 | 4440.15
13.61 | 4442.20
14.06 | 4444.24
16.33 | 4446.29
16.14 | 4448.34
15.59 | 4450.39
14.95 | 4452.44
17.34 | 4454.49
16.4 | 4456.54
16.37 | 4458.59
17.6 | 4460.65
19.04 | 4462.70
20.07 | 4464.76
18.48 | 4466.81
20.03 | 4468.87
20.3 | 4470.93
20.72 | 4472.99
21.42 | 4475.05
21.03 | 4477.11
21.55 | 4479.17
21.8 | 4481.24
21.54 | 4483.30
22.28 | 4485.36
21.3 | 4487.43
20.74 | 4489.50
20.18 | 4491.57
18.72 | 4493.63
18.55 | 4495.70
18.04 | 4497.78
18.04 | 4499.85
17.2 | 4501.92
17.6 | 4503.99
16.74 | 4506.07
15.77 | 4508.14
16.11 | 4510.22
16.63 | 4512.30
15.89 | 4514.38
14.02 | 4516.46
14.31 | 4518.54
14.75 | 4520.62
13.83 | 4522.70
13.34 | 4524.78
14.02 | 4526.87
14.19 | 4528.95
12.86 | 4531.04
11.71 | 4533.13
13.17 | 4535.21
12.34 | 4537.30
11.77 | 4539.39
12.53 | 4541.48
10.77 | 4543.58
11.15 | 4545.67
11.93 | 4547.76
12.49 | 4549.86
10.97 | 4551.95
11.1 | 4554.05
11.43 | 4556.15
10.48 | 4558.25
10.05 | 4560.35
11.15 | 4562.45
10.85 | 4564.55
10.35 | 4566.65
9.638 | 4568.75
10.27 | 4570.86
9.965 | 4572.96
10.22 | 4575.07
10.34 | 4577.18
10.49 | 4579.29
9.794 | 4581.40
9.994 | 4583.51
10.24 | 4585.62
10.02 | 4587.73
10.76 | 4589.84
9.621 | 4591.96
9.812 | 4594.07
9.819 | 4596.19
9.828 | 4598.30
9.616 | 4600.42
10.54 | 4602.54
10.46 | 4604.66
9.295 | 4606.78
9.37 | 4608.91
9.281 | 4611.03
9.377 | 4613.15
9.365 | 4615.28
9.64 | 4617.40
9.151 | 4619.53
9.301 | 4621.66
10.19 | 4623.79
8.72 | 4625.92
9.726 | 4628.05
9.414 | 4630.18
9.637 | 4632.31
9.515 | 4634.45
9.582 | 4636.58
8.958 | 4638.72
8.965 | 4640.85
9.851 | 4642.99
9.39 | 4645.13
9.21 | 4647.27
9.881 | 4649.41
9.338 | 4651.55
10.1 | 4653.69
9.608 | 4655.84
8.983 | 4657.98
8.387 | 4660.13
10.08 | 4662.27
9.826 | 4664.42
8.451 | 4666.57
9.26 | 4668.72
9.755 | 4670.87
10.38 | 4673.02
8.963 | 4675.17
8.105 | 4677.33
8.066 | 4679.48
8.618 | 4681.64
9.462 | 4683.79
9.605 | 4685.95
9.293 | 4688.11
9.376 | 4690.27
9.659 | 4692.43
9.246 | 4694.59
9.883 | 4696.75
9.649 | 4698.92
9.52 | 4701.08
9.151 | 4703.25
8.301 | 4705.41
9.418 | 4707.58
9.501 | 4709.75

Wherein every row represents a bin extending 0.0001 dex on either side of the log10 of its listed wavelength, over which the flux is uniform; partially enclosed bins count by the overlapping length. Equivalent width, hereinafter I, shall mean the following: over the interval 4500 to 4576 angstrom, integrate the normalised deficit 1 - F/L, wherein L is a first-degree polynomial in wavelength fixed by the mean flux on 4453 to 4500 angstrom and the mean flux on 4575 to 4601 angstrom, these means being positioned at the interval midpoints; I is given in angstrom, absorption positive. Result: 8.09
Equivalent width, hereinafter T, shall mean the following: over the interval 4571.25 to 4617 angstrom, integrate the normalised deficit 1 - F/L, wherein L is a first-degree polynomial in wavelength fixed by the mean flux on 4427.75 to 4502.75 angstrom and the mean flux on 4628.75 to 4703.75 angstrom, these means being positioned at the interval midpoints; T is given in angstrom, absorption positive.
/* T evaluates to 8.9 angstrom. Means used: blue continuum 17.6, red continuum 9.35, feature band 9.92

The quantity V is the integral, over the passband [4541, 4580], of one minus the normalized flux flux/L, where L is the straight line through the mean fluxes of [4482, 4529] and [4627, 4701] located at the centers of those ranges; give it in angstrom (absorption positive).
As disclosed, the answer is 9.9 angstrom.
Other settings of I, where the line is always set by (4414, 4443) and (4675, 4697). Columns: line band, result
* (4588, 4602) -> 0.4 angstrom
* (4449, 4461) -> -4.4 angstrom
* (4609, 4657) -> 1.4 angstrom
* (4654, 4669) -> 0.2 angstrom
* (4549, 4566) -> -0.6 angstrom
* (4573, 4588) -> 0.4 angstrom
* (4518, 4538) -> -4.3 angstrom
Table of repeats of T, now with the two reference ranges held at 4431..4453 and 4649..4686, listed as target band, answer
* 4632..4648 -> 0.8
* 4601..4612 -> 0.8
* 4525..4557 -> -0.5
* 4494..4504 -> -3.9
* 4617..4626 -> 0.7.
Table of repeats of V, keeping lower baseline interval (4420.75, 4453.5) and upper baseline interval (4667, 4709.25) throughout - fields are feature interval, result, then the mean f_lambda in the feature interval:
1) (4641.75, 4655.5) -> 0.39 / 9.62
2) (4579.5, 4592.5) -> 0.99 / 10.1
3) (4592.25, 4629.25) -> 3.24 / 9.62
